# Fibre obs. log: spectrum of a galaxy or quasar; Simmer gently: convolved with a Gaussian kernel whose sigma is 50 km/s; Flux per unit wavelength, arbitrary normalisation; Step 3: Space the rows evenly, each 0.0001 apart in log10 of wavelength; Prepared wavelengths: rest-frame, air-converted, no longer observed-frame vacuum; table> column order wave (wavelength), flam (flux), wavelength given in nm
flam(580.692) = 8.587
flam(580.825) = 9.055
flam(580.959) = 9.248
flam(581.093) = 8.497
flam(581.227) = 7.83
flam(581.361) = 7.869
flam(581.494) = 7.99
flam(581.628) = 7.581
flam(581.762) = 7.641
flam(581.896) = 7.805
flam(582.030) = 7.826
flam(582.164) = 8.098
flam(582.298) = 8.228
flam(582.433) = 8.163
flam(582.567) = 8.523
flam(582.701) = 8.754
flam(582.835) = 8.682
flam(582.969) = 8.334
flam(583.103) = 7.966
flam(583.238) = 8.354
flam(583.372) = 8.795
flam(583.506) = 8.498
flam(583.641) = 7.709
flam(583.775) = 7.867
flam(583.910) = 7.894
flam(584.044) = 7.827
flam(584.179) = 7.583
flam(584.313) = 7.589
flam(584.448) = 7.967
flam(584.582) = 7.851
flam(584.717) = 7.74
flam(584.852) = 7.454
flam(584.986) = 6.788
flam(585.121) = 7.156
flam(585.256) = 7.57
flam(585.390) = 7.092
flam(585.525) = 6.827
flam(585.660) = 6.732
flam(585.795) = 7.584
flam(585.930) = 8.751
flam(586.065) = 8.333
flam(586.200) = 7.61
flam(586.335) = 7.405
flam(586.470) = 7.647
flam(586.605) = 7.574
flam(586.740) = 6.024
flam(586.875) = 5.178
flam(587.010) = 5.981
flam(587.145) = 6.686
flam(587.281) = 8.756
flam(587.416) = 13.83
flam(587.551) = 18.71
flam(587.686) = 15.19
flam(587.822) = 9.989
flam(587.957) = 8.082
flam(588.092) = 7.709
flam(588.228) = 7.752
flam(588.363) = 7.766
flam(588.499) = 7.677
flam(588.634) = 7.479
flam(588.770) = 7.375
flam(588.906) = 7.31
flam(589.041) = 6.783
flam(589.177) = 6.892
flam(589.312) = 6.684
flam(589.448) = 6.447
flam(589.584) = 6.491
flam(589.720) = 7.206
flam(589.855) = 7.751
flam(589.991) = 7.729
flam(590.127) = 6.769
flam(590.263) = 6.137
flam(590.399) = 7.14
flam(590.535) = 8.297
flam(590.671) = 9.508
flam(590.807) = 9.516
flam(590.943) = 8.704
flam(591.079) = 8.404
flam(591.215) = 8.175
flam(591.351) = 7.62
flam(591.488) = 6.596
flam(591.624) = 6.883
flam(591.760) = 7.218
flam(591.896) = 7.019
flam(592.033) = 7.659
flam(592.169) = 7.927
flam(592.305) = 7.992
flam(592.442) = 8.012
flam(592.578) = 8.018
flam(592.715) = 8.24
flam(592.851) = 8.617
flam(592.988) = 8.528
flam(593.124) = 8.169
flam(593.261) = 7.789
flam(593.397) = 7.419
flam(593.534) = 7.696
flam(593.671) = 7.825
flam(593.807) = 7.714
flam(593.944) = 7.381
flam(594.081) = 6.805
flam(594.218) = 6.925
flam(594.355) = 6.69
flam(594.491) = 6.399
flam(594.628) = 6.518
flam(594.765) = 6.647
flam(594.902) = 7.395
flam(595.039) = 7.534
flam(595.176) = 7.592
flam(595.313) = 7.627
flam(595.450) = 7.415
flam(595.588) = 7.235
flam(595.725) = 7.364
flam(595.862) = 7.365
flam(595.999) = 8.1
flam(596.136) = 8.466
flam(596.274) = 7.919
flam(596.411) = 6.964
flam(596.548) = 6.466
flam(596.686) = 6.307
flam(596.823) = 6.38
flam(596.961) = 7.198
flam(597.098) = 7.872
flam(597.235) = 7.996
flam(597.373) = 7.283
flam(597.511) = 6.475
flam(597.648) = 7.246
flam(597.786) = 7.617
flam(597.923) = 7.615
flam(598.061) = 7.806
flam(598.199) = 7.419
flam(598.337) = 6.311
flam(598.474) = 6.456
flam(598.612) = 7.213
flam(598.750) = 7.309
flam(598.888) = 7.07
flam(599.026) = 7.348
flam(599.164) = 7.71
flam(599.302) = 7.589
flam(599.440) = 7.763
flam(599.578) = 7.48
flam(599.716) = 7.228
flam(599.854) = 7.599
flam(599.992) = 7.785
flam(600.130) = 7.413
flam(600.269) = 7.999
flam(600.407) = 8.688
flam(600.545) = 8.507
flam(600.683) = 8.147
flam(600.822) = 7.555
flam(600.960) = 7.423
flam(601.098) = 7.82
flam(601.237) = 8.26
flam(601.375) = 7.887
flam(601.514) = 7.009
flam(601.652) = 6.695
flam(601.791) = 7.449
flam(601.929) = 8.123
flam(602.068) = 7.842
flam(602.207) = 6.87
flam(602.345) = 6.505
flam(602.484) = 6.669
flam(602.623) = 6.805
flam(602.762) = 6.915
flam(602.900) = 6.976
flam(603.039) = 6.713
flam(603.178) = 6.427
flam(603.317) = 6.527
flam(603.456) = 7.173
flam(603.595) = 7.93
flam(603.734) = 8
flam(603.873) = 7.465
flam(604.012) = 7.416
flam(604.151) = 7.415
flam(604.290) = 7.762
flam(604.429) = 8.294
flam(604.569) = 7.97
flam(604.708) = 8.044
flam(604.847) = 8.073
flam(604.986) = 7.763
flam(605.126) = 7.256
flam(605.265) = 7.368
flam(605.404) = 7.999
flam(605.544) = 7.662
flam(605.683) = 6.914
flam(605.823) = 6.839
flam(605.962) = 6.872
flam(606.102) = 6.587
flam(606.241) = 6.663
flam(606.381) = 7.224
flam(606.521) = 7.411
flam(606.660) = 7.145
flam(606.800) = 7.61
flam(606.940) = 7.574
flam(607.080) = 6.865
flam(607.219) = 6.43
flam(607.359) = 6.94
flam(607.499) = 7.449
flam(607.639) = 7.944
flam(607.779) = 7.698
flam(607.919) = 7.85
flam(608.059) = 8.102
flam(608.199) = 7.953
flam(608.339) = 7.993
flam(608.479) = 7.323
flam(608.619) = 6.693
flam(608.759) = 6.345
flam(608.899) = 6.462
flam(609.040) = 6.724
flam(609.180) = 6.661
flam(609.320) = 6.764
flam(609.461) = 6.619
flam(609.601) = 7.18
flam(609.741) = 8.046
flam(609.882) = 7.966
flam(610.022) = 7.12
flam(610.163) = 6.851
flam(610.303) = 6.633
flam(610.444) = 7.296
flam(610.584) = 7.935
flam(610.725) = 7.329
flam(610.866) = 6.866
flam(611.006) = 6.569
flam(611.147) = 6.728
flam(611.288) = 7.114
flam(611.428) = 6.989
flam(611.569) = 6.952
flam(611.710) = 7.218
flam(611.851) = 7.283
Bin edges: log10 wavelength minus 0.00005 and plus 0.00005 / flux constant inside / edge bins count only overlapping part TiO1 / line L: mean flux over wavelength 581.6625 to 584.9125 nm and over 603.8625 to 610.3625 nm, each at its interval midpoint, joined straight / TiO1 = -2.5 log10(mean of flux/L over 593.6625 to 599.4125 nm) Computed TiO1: 0.06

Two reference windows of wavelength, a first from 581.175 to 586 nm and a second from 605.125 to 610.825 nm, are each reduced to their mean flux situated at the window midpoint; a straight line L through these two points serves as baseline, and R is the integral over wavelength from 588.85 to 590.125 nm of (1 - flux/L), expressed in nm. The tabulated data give 0.11 nm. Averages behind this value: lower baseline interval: 7.86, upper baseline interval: 7.22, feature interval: 7.02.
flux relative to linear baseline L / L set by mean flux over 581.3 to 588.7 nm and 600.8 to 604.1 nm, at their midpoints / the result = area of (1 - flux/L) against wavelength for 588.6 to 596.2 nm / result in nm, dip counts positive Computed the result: 0.27 nm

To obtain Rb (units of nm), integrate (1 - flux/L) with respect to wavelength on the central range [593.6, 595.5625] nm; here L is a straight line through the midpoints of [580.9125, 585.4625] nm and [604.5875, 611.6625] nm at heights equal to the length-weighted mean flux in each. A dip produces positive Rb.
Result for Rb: 0.12 nm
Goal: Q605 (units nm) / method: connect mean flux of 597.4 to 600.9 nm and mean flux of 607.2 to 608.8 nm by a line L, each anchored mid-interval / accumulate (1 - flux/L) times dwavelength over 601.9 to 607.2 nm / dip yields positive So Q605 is 0.12 nm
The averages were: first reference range 7.49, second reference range 7.44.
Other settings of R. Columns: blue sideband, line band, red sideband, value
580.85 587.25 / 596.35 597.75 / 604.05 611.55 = 0.085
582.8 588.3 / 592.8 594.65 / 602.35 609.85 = 0.094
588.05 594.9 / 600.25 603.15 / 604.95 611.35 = -0.048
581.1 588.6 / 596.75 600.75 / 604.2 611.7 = 0.091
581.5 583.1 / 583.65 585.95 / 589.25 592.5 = 0.129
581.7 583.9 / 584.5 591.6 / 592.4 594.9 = -0.091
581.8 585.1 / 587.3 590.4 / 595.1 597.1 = -0.313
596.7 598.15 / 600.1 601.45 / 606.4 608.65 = -0.115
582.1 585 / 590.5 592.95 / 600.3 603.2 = -0.081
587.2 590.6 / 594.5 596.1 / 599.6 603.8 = 0.124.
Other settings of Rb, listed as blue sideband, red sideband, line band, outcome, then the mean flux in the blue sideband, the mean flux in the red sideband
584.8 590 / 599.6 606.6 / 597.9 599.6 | 0.07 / 8.01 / 7.44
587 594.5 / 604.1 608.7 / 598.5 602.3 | 0.04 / 8.06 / 7.44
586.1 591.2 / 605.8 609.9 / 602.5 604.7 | 0.02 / 8.17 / 7.19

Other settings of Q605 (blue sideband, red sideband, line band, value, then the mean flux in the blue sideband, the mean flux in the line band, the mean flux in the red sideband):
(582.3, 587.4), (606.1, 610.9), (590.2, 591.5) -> -0.08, 7.72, 8.07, 7.22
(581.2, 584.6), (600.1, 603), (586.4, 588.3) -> -0.31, 8.05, 9.22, 7.49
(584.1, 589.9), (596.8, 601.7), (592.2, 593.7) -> -0.06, 7.98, 8.03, 7.49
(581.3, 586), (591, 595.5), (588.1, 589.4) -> 0.06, 7.86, 7.31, 7.53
